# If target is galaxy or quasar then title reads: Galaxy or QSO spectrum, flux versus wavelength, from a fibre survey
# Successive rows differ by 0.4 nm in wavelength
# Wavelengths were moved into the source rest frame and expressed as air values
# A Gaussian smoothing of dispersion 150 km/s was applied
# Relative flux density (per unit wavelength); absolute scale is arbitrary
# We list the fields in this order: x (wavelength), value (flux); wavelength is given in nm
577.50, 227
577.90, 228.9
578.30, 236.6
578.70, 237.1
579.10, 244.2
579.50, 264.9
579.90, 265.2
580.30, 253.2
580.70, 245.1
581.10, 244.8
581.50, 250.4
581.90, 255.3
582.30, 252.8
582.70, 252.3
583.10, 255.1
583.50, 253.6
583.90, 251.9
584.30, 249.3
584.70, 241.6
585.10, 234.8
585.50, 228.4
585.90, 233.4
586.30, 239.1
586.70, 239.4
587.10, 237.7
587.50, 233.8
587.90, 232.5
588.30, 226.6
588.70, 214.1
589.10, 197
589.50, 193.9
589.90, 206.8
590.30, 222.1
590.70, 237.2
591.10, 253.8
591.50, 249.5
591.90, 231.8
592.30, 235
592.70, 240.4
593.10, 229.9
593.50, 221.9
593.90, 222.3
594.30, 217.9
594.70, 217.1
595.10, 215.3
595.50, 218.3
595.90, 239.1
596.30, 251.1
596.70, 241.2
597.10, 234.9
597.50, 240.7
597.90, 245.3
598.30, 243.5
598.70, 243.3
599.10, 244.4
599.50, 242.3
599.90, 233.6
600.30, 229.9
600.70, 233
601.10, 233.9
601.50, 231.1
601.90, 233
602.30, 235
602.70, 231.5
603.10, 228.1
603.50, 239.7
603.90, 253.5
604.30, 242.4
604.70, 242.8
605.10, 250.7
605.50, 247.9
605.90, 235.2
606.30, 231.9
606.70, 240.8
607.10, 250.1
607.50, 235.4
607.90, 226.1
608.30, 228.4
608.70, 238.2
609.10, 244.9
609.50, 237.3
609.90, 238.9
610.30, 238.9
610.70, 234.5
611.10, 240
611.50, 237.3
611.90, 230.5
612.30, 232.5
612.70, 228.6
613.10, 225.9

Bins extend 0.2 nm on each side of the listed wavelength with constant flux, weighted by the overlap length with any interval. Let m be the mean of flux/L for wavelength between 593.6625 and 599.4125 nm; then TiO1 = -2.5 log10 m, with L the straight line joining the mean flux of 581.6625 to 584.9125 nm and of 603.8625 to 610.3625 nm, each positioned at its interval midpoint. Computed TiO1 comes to 0.05 mag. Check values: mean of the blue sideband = 251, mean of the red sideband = 240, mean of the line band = 234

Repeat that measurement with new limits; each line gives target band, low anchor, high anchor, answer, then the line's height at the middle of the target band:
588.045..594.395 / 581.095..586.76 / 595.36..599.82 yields 0.082 mag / 243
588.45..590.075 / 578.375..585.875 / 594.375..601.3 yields 0.190 mag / 242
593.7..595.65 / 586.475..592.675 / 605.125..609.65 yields 0.061 mag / 231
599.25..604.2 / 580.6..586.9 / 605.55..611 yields 0.018 mag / 239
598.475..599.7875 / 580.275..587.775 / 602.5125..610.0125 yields -0.008 mag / 241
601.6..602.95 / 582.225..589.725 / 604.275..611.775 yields 0.023 mag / 238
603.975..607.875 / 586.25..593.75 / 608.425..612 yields -0.026 mag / 236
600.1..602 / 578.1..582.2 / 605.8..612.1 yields 0.038 mag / 240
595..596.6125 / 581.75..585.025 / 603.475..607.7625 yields 0.062 mag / 246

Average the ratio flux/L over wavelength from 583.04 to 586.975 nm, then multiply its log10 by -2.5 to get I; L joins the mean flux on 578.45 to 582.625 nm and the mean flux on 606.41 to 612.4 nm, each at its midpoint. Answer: 0.03 mag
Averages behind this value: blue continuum 251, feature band 242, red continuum 237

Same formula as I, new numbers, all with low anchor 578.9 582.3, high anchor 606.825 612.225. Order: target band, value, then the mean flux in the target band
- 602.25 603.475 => 0.04 mag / 232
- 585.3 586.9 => 0.07 mag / 235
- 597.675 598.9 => 0.00 mag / 244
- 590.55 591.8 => 0.00 mag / 246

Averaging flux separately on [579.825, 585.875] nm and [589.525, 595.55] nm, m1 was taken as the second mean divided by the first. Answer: 0.92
